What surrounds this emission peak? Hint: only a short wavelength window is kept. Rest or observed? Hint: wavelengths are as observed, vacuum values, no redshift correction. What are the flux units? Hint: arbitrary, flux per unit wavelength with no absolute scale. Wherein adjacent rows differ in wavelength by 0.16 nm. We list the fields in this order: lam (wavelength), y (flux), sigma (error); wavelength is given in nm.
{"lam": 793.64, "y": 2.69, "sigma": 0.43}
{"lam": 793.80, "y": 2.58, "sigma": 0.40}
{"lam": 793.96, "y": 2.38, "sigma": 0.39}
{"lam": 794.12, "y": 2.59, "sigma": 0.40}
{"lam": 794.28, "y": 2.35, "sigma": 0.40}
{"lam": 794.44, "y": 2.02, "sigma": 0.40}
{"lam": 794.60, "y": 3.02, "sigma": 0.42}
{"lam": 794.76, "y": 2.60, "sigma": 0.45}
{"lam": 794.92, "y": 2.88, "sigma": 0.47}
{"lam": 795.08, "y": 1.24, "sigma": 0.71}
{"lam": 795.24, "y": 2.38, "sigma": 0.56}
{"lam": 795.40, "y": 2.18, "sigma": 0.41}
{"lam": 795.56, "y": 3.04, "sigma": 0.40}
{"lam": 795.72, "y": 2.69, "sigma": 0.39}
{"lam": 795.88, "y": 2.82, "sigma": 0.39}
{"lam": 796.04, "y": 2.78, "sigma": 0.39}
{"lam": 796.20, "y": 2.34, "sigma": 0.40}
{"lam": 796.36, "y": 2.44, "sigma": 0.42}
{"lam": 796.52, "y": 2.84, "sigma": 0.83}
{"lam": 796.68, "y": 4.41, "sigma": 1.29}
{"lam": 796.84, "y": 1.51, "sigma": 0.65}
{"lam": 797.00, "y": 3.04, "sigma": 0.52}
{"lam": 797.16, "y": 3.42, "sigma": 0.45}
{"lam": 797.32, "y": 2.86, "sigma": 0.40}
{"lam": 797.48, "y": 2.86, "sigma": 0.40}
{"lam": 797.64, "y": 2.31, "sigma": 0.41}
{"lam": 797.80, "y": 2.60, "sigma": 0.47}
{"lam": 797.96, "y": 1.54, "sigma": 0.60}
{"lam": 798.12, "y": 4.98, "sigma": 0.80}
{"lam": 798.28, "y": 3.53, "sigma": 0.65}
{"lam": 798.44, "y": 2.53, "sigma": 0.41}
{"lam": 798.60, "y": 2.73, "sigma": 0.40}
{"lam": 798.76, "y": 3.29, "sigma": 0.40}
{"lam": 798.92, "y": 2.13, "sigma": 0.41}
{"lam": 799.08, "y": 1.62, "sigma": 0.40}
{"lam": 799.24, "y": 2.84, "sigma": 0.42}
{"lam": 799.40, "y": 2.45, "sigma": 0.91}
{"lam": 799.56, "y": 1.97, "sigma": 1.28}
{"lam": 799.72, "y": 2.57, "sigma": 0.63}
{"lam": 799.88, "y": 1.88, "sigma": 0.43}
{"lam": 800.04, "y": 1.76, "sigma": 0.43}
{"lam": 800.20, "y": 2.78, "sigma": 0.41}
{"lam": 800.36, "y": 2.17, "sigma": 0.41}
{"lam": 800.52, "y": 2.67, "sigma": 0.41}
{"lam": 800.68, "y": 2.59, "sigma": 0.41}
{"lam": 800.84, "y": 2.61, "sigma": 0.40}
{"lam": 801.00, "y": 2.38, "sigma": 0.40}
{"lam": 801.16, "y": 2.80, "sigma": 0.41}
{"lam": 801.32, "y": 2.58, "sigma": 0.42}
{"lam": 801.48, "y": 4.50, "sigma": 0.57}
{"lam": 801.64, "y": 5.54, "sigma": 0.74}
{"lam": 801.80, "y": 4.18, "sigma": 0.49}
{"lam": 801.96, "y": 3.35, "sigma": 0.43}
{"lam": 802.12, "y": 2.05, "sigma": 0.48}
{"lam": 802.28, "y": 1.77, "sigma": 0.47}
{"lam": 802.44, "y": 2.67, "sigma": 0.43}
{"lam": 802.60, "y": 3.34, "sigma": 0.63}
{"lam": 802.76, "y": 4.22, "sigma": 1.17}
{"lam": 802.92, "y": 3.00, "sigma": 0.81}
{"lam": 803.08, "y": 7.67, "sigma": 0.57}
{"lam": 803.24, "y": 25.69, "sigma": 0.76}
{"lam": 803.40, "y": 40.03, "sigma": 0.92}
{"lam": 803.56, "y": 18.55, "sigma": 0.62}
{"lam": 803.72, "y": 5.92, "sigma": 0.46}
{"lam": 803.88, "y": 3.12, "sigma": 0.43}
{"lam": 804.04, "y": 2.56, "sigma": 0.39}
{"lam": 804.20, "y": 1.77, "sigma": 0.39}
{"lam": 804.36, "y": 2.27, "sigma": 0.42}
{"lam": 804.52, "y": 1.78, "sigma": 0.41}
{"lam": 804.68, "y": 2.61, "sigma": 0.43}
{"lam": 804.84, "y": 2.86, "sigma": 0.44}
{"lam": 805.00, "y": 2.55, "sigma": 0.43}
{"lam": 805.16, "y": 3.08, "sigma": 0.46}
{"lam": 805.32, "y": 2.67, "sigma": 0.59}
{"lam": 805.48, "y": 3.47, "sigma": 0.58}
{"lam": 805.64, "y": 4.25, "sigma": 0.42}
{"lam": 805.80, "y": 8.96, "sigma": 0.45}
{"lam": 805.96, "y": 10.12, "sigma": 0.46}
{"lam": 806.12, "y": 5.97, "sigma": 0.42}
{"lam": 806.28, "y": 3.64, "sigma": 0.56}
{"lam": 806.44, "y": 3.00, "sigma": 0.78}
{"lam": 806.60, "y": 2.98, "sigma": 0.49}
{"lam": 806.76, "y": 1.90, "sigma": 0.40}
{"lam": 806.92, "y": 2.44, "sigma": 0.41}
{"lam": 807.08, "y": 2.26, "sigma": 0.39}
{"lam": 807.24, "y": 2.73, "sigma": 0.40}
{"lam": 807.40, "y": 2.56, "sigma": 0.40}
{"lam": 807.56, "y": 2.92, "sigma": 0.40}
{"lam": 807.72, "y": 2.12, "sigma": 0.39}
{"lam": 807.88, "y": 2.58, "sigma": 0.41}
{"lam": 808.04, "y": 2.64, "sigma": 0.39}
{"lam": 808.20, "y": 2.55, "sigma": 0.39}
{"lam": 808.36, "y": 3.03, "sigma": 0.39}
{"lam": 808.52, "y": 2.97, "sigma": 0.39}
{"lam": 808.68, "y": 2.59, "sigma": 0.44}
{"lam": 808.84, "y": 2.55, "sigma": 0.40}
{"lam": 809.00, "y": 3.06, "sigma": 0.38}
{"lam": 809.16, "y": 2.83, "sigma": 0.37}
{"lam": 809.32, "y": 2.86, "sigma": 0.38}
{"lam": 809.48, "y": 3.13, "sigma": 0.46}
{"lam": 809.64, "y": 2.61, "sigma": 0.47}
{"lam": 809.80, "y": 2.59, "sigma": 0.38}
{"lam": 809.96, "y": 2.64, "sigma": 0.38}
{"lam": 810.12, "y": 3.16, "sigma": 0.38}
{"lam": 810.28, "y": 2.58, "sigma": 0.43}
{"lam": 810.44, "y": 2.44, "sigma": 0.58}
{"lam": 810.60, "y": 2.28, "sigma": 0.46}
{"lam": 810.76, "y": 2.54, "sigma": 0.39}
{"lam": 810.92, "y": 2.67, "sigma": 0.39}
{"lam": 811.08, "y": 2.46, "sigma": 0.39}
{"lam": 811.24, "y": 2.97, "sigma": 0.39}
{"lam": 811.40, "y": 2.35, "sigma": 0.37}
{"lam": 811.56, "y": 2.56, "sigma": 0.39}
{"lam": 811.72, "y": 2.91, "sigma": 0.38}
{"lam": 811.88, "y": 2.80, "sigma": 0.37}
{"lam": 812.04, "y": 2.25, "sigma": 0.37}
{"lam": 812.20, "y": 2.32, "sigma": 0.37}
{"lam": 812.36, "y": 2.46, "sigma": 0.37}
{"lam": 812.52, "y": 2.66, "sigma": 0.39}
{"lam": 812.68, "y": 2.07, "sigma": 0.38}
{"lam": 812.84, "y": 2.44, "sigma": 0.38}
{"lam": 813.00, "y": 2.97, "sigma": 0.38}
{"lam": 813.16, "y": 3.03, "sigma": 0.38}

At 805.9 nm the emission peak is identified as [N II] 6583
